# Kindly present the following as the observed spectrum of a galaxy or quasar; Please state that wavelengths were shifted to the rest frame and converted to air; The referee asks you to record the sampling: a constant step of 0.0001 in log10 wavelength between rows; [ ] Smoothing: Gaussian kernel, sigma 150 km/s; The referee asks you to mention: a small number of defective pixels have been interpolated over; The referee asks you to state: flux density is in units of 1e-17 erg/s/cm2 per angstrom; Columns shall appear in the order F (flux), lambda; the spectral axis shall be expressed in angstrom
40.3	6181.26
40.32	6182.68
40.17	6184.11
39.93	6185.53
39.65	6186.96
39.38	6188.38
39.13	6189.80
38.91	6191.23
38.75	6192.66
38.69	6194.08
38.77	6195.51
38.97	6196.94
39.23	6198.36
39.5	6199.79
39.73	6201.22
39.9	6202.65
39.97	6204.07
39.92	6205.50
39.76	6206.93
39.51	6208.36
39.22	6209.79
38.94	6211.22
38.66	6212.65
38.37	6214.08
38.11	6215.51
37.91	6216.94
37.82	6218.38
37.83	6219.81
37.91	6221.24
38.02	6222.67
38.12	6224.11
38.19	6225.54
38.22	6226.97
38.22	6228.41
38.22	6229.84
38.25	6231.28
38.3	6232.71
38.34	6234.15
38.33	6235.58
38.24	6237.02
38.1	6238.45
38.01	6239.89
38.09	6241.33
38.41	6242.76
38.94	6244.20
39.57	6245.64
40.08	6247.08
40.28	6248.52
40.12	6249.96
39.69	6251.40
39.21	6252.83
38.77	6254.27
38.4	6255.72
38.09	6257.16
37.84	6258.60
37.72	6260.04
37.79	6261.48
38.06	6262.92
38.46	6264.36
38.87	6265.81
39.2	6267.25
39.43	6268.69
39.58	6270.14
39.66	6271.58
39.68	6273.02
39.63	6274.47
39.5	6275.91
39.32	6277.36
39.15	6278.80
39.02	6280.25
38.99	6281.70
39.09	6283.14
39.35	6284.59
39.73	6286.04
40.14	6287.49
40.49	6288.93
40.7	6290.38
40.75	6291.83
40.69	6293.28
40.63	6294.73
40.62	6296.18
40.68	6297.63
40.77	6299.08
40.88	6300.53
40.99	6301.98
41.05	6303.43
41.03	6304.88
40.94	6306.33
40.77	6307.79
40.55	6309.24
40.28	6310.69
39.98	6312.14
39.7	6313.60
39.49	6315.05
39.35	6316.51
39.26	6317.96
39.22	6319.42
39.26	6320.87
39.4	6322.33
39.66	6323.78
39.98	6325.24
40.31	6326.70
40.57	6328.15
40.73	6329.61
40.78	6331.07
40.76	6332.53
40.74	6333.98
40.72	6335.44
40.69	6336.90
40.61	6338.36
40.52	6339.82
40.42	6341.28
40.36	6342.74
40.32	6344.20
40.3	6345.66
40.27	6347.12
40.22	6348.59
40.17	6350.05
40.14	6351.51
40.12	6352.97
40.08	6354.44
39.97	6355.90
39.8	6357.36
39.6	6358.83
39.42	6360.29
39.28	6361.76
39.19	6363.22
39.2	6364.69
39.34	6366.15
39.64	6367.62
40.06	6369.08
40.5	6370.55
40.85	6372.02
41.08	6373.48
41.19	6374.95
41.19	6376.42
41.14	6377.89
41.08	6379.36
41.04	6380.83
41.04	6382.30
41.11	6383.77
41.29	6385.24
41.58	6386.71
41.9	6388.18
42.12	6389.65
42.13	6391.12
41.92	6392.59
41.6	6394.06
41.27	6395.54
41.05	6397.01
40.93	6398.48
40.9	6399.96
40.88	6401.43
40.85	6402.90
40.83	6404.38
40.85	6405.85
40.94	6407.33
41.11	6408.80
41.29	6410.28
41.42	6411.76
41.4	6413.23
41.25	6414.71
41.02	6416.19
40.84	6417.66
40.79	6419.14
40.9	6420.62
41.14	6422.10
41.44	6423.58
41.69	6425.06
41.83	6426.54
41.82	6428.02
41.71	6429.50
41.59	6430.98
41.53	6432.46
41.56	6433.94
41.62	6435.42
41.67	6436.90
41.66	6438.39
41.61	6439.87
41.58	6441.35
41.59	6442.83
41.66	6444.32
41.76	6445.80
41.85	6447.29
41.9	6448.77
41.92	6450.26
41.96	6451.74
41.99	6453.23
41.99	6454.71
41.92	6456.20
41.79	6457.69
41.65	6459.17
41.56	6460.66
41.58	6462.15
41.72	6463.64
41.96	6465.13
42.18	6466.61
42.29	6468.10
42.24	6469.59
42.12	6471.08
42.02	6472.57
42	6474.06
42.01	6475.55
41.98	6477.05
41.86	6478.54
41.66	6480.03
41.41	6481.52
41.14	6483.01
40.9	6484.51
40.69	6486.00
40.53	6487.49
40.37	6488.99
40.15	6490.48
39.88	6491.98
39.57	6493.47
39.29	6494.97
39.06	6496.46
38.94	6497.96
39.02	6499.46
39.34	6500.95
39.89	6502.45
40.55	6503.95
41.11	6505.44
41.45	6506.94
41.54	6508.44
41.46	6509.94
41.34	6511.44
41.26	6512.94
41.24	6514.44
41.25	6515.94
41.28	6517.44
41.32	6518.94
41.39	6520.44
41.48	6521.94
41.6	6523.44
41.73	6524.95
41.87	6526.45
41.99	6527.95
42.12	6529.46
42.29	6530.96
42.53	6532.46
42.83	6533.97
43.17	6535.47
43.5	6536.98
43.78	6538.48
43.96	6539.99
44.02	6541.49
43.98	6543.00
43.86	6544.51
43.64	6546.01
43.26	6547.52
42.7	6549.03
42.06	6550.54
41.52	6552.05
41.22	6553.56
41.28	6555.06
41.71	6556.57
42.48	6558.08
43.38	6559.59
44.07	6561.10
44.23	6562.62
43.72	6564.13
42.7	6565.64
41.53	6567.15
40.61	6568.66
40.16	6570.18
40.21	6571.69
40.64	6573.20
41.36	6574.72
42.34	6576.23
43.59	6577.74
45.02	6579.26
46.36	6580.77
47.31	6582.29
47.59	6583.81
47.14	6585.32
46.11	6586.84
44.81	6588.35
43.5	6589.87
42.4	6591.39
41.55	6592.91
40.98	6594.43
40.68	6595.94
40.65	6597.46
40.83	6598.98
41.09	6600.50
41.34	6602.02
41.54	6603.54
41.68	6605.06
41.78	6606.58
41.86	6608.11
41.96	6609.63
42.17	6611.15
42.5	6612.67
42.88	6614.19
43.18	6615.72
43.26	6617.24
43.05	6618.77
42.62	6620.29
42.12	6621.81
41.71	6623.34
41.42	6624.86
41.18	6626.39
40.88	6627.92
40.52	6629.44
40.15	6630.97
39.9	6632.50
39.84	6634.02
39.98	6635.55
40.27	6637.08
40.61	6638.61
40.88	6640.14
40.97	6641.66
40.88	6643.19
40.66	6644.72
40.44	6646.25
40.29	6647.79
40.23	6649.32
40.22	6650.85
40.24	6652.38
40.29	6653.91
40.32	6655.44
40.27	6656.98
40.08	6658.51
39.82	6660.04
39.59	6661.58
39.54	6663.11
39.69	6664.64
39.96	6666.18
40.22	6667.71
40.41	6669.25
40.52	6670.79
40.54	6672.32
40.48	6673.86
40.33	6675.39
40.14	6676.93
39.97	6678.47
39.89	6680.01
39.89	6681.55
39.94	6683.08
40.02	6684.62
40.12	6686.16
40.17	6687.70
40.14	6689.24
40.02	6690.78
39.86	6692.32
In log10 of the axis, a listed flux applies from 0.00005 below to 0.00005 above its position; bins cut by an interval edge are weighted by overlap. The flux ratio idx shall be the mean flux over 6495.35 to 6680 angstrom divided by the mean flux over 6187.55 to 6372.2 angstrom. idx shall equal 1.06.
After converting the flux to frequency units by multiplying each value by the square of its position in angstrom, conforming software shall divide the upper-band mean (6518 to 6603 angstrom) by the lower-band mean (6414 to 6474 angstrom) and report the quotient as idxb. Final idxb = 1.06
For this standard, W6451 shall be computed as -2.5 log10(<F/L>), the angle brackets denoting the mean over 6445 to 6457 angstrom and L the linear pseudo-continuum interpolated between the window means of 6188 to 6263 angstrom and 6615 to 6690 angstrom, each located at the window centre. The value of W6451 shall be -0.06 mag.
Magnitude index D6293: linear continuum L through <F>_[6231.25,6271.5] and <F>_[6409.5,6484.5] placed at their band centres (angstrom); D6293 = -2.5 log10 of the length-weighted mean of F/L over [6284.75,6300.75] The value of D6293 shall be -0.03 mag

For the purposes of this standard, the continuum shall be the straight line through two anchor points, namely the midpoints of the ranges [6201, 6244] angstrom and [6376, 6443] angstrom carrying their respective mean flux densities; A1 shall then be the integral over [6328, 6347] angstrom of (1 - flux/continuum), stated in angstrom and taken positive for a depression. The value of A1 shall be -0.1 angstrom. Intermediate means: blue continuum 38.5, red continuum 41.3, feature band 40.6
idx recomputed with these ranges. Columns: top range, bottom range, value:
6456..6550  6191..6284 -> 1.07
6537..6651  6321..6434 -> 1.04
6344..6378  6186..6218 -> 1.03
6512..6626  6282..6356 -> 1.06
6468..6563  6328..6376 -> 1.04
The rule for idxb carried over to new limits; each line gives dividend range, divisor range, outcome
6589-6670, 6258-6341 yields 1.14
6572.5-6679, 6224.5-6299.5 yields 1.19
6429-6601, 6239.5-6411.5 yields 1.11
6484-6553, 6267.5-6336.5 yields 1.11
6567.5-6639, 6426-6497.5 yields 1.06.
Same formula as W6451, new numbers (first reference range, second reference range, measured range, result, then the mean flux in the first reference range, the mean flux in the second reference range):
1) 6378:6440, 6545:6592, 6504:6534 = 0.026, 41.3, 43.2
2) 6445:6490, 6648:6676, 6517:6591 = -0.051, 41.7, 40.2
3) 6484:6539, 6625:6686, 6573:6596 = -0.085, 41.1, 40.3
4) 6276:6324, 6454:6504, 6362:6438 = -0.013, 40.1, 41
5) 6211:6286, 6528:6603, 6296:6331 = -0.018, 38.7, 42.9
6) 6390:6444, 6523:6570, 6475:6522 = 0.037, 41.3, 42.7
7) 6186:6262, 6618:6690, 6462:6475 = -0.062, 38.8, 40.5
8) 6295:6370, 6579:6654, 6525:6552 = -0.038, 40.2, 42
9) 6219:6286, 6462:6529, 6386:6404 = -0.034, 38.8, 41.1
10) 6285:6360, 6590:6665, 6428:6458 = -0.030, 40.3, 41.1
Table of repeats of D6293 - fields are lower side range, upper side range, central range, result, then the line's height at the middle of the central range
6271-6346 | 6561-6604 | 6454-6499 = 0.02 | 41.8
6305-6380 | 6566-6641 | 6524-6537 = -0.02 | 41.6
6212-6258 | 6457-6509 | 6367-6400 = -0.03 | 40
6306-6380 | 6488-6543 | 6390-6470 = -0.02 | 40.8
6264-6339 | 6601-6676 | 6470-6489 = -0.03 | 40.5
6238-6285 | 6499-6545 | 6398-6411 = -0.01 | 40.6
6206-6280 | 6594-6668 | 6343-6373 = -0.02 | 39.4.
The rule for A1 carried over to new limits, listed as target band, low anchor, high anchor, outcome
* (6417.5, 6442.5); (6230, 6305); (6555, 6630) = -0.32 angstrom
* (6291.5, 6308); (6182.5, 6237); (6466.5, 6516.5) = -0.55 angstrom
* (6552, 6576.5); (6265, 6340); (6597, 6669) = -0.71 angstrom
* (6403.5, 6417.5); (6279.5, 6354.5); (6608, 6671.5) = -0.24 angstrom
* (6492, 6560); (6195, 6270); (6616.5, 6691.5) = -2.98 angstrom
